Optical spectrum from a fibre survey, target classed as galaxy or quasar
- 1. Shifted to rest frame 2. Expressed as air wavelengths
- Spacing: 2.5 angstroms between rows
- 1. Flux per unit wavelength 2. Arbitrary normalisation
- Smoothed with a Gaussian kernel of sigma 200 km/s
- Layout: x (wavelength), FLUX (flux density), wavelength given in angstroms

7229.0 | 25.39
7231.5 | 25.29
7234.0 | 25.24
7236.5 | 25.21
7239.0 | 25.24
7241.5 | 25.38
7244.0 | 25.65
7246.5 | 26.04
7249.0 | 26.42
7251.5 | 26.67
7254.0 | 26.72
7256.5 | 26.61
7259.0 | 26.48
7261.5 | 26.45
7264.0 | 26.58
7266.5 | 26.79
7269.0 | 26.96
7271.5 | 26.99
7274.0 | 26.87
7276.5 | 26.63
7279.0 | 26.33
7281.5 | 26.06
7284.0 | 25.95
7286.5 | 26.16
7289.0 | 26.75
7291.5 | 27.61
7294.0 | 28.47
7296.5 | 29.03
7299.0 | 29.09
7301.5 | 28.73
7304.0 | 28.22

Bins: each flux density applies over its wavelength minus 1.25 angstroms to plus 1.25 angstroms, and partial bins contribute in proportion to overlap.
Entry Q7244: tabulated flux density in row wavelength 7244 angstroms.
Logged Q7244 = 25.65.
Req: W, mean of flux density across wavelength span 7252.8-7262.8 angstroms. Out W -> 26.6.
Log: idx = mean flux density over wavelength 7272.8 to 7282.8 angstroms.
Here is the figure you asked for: 26.5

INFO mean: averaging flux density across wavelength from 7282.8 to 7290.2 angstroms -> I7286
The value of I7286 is 26.3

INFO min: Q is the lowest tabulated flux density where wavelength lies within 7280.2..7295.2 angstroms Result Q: 25.95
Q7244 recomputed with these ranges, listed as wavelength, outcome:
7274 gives 26.87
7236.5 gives 25.21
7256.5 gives 26.61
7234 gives 25.24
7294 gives 28.47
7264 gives 26.58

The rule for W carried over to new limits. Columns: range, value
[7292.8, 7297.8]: 28.8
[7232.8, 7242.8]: 25.3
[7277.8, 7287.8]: 26.1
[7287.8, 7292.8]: 27.2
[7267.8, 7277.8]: 26.9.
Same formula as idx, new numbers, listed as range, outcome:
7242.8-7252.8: 26.2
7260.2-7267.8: 26.6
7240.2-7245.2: 25.5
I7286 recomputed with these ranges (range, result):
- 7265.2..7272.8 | 26.9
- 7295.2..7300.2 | 29.1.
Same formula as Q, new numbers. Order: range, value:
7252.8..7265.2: 26.45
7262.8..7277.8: 26.58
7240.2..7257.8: 25.38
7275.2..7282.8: 26.06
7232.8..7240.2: 25.21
